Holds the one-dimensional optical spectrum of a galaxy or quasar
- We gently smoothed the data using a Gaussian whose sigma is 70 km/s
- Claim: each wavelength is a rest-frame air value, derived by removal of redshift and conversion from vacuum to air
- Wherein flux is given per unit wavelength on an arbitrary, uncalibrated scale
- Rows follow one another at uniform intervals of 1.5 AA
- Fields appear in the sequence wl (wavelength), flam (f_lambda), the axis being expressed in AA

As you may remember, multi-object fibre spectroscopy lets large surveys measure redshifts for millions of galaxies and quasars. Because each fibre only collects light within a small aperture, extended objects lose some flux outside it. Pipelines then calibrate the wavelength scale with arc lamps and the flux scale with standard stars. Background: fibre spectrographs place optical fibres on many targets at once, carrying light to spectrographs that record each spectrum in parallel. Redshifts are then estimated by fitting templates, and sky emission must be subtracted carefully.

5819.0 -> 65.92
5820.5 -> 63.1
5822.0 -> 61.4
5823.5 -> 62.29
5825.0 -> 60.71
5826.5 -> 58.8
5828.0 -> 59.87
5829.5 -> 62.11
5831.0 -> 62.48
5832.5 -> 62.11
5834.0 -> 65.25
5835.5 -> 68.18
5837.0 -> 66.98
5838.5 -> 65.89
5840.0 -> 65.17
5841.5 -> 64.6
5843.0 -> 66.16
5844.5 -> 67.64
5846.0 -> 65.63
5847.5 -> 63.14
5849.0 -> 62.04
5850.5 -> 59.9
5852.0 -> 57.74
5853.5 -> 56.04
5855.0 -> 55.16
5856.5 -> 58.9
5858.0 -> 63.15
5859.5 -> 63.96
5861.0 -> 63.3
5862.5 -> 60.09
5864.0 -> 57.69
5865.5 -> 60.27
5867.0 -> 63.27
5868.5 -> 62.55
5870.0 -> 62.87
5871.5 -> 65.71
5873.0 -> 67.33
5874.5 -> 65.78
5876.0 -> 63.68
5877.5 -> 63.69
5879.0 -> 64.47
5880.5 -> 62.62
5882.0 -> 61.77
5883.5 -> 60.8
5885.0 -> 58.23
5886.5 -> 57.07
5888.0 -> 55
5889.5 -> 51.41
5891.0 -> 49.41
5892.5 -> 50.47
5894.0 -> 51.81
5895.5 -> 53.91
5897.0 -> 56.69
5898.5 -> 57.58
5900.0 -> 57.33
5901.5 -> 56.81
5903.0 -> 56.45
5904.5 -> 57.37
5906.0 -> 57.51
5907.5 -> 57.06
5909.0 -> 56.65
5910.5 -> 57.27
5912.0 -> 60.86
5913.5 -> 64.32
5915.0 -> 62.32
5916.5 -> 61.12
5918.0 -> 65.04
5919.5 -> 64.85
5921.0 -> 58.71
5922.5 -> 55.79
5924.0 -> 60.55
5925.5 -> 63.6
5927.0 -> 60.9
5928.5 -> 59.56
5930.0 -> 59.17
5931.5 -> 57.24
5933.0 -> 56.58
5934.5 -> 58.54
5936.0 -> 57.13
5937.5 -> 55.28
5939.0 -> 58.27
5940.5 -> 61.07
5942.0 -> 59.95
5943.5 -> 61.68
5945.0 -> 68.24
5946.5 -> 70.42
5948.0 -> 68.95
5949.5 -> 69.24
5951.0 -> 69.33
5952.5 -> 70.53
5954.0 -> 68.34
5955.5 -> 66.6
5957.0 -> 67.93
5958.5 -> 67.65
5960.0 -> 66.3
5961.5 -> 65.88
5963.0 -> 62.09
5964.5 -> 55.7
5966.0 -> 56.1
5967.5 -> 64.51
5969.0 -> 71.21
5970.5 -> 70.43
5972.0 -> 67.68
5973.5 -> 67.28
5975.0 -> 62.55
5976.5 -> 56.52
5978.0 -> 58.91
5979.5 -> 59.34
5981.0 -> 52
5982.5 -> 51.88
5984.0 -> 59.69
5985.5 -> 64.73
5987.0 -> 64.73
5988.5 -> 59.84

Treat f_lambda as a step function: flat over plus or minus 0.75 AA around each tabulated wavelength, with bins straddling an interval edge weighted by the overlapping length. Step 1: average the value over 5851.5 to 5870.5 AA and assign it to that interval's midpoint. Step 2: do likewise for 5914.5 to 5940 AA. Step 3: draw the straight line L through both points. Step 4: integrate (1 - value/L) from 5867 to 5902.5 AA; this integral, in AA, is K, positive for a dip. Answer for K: 0.6 AA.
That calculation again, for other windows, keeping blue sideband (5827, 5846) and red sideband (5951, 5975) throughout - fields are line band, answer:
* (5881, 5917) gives 4.5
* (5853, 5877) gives 1.1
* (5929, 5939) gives 1.2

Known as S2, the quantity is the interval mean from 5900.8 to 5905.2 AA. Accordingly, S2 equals 56.9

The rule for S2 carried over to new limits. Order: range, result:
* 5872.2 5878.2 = 65.1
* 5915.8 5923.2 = 61.1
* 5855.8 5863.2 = 61.9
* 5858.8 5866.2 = 61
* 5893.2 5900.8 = 55.4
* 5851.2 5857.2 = 57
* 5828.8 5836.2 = 64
